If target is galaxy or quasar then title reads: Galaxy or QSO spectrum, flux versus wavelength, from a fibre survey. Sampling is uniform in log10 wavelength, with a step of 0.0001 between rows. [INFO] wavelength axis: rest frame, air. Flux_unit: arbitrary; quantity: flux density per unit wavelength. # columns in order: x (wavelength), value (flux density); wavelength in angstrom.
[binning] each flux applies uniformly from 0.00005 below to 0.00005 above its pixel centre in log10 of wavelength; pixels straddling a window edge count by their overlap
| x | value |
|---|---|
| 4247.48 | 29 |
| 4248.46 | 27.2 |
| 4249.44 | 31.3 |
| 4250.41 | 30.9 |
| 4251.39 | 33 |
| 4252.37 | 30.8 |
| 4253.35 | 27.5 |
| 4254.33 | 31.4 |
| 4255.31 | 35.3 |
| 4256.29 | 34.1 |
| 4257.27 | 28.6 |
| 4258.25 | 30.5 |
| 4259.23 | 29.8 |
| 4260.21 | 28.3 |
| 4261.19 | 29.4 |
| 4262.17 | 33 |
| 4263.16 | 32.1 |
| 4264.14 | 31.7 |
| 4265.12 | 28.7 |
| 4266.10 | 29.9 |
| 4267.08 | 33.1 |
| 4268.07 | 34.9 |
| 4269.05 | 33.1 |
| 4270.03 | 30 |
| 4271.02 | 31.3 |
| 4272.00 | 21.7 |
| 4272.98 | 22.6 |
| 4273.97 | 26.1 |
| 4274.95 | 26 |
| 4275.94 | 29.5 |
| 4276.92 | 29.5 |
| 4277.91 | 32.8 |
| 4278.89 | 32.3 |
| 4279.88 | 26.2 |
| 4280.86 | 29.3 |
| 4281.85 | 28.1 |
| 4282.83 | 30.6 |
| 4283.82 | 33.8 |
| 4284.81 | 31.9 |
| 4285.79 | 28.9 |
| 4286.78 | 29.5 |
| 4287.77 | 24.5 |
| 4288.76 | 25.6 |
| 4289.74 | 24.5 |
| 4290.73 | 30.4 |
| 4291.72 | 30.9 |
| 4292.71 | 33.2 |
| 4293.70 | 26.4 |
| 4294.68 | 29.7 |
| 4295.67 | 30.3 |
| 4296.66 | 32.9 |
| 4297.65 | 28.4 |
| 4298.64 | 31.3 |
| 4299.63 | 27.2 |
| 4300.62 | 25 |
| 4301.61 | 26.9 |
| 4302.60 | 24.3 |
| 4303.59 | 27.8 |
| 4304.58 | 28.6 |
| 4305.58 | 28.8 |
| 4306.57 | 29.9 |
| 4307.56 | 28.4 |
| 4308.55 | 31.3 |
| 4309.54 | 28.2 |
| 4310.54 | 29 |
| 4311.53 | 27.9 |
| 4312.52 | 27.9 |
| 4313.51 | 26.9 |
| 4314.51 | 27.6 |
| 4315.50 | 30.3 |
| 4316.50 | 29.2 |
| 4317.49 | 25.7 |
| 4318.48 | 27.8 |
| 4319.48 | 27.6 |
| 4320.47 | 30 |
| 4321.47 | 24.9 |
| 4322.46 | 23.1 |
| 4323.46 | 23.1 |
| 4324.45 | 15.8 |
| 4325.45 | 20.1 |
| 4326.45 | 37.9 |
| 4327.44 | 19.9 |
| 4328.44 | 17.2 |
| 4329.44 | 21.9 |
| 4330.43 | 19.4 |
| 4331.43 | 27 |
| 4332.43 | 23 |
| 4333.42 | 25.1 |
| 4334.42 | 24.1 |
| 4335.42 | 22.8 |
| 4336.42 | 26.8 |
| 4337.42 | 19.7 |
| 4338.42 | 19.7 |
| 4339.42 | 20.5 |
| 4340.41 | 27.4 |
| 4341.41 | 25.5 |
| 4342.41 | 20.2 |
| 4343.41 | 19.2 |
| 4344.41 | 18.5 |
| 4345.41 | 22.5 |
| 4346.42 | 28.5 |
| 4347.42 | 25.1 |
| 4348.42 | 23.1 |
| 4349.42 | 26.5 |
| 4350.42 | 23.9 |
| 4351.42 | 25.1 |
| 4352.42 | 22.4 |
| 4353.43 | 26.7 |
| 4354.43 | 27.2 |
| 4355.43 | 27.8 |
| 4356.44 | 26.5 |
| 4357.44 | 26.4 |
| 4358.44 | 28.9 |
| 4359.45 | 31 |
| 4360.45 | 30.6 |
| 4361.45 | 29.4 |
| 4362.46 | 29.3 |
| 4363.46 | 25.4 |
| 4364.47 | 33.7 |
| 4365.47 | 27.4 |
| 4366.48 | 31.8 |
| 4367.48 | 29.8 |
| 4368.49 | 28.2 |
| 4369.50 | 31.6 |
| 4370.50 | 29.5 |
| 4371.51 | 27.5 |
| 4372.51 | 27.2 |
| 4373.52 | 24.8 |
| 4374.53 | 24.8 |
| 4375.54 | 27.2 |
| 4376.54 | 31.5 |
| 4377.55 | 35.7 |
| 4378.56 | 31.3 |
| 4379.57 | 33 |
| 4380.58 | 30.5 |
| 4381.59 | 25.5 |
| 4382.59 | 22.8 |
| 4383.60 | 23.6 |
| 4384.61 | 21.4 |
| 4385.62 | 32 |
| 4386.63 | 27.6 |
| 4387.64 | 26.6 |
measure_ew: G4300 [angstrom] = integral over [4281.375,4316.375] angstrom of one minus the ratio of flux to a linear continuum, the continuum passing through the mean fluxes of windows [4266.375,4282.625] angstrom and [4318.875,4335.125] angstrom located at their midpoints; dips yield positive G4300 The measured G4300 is -2.79 angstrom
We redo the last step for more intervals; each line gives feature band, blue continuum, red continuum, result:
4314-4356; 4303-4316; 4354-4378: 6.5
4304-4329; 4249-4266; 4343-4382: 2.1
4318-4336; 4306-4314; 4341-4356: 1.9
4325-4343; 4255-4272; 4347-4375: 3.4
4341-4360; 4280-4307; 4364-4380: 2.9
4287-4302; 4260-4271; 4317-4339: -0.4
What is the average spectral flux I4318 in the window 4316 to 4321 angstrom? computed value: 28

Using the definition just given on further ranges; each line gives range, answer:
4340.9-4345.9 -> 21.2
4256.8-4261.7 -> 29.4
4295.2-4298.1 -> 30.6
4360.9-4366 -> 29.1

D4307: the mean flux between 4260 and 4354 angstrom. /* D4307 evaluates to 27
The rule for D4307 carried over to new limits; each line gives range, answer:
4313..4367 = 25.3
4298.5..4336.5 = 26.1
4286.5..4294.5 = 28.2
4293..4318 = 28.4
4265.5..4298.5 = 29.4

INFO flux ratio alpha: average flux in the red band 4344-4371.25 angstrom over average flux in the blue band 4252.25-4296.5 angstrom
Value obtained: 0.92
